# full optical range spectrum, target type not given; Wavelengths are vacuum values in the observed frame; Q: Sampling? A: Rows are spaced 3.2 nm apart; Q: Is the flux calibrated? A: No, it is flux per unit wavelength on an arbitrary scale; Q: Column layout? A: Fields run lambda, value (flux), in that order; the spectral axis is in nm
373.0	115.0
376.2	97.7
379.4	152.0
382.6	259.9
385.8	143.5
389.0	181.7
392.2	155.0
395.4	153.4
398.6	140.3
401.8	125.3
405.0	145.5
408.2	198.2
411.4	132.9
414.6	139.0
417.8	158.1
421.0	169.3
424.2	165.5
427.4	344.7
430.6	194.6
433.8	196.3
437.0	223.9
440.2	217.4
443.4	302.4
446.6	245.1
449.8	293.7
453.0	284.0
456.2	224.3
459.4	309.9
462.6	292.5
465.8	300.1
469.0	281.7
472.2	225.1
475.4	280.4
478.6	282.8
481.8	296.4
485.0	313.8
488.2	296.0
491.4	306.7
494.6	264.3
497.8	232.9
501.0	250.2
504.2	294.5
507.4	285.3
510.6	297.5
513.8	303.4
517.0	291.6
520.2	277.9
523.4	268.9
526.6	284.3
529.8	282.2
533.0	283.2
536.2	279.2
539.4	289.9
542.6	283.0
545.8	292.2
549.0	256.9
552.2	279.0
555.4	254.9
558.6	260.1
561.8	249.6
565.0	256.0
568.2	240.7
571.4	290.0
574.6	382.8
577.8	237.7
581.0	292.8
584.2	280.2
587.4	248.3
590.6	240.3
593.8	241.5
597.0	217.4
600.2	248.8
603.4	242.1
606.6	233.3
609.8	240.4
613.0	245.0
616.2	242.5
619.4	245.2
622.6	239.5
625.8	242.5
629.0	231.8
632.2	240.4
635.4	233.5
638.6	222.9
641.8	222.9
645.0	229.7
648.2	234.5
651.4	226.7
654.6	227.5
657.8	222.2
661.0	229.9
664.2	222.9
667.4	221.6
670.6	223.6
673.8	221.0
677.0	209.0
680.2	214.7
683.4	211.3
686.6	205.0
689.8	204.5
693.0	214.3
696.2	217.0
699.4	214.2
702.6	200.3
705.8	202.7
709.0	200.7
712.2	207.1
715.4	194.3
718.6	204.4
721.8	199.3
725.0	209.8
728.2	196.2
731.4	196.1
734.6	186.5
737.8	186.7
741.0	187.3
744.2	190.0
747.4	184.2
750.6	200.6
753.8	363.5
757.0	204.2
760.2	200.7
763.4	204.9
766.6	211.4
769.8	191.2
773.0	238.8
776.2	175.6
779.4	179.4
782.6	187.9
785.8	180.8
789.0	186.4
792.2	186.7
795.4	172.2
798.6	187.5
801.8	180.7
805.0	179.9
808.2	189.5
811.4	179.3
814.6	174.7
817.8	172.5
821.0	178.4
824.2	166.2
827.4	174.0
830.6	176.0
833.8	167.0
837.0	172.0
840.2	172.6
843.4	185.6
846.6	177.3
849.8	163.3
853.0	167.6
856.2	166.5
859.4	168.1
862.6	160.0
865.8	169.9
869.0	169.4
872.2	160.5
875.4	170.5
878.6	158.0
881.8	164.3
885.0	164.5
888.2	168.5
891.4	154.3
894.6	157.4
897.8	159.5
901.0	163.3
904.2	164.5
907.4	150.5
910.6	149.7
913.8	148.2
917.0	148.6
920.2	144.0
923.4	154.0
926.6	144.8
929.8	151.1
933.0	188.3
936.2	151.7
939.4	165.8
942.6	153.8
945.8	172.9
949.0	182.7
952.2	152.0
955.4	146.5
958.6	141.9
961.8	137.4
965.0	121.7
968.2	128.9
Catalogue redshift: 0.150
